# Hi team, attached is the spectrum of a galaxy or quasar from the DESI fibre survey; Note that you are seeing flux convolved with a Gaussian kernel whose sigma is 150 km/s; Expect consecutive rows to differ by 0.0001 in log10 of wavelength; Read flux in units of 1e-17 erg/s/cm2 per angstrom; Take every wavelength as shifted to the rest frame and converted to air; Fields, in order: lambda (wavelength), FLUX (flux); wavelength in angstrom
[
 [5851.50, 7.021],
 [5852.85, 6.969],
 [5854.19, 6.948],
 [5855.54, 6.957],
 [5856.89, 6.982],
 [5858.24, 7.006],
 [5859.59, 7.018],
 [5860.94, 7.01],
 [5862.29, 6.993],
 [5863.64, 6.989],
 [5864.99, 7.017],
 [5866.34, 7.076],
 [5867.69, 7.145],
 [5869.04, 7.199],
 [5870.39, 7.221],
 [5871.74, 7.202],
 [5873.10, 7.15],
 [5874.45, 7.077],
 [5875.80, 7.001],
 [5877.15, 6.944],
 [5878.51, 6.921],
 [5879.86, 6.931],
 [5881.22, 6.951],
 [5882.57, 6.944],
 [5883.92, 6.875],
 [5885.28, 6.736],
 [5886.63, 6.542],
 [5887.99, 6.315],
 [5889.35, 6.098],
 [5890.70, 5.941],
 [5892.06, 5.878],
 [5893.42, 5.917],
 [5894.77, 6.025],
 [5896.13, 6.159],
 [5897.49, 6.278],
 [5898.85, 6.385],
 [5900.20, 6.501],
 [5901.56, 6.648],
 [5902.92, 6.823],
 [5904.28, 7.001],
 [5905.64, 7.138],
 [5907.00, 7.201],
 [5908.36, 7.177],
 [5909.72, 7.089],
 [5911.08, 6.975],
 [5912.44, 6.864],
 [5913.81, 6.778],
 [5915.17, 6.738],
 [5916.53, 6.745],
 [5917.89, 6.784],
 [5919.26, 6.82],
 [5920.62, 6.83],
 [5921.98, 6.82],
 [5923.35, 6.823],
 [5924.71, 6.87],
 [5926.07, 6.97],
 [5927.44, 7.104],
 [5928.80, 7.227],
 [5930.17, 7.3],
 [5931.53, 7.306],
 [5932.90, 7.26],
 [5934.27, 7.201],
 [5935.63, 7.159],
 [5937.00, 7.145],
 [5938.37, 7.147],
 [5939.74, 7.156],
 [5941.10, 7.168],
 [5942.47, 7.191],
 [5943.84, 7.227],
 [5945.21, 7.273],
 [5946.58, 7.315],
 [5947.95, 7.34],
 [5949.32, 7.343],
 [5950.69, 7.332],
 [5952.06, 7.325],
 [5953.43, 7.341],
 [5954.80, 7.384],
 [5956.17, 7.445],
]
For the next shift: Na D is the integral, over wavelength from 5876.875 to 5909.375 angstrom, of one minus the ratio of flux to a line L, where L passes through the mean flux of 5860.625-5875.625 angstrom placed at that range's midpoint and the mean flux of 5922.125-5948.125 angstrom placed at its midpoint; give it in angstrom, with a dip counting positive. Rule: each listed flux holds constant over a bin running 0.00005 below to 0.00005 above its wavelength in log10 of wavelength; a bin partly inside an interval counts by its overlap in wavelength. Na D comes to 2.4 angstrom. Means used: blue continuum 7.1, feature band 6.6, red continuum 7.16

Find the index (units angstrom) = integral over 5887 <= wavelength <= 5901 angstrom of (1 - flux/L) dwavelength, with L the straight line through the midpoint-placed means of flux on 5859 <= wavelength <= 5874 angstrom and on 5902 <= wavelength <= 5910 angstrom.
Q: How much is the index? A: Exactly 1.8 angstrom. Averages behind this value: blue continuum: 7.09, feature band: 6.16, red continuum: 7.06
